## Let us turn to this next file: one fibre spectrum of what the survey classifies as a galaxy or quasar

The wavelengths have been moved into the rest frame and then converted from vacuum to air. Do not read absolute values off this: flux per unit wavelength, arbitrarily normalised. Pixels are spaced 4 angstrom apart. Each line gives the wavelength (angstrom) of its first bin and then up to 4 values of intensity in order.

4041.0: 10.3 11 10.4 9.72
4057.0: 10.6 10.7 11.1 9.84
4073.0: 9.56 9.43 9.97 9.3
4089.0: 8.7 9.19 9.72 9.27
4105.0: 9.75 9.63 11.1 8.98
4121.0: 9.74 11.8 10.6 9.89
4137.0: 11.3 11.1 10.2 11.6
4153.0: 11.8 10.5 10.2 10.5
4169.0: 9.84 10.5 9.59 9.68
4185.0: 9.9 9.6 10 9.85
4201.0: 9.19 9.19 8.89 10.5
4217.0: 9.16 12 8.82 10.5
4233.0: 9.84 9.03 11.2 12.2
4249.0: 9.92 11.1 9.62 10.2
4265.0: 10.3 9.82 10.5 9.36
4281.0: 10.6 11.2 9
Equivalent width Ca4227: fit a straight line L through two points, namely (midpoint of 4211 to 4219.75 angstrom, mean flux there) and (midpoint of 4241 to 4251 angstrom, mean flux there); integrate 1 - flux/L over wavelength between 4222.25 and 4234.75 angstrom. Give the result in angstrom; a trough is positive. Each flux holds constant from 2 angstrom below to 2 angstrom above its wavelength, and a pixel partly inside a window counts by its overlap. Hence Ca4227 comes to 0.7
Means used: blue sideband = 10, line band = 9.85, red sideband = 11.1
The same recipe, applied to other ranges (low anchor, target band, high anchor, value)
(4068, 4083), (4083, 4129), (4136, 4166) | 1.8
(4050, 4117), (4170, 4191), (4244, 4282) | 0.5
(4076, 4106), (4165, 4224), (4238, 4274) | 1.4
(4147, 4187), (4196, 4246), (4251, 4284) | 1.5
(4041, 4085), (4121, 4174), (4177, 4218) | -4.8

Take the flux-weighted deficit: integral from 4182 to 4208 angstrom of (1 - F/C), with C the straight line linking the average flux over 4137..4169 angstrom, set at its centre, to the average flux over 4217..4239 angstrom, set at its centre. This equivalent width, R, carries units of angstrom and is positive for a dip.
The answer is 1.9 angstrom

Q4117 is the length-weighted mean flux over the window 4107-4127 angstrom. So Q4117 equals 10.2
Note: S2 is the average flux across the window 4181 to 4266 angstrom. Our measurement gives 10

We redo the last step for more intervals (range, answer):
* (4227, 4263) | 10.4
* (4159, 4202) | 9.91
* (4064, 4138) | 9.91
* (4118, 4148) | 10.6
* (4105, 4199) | 10.3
